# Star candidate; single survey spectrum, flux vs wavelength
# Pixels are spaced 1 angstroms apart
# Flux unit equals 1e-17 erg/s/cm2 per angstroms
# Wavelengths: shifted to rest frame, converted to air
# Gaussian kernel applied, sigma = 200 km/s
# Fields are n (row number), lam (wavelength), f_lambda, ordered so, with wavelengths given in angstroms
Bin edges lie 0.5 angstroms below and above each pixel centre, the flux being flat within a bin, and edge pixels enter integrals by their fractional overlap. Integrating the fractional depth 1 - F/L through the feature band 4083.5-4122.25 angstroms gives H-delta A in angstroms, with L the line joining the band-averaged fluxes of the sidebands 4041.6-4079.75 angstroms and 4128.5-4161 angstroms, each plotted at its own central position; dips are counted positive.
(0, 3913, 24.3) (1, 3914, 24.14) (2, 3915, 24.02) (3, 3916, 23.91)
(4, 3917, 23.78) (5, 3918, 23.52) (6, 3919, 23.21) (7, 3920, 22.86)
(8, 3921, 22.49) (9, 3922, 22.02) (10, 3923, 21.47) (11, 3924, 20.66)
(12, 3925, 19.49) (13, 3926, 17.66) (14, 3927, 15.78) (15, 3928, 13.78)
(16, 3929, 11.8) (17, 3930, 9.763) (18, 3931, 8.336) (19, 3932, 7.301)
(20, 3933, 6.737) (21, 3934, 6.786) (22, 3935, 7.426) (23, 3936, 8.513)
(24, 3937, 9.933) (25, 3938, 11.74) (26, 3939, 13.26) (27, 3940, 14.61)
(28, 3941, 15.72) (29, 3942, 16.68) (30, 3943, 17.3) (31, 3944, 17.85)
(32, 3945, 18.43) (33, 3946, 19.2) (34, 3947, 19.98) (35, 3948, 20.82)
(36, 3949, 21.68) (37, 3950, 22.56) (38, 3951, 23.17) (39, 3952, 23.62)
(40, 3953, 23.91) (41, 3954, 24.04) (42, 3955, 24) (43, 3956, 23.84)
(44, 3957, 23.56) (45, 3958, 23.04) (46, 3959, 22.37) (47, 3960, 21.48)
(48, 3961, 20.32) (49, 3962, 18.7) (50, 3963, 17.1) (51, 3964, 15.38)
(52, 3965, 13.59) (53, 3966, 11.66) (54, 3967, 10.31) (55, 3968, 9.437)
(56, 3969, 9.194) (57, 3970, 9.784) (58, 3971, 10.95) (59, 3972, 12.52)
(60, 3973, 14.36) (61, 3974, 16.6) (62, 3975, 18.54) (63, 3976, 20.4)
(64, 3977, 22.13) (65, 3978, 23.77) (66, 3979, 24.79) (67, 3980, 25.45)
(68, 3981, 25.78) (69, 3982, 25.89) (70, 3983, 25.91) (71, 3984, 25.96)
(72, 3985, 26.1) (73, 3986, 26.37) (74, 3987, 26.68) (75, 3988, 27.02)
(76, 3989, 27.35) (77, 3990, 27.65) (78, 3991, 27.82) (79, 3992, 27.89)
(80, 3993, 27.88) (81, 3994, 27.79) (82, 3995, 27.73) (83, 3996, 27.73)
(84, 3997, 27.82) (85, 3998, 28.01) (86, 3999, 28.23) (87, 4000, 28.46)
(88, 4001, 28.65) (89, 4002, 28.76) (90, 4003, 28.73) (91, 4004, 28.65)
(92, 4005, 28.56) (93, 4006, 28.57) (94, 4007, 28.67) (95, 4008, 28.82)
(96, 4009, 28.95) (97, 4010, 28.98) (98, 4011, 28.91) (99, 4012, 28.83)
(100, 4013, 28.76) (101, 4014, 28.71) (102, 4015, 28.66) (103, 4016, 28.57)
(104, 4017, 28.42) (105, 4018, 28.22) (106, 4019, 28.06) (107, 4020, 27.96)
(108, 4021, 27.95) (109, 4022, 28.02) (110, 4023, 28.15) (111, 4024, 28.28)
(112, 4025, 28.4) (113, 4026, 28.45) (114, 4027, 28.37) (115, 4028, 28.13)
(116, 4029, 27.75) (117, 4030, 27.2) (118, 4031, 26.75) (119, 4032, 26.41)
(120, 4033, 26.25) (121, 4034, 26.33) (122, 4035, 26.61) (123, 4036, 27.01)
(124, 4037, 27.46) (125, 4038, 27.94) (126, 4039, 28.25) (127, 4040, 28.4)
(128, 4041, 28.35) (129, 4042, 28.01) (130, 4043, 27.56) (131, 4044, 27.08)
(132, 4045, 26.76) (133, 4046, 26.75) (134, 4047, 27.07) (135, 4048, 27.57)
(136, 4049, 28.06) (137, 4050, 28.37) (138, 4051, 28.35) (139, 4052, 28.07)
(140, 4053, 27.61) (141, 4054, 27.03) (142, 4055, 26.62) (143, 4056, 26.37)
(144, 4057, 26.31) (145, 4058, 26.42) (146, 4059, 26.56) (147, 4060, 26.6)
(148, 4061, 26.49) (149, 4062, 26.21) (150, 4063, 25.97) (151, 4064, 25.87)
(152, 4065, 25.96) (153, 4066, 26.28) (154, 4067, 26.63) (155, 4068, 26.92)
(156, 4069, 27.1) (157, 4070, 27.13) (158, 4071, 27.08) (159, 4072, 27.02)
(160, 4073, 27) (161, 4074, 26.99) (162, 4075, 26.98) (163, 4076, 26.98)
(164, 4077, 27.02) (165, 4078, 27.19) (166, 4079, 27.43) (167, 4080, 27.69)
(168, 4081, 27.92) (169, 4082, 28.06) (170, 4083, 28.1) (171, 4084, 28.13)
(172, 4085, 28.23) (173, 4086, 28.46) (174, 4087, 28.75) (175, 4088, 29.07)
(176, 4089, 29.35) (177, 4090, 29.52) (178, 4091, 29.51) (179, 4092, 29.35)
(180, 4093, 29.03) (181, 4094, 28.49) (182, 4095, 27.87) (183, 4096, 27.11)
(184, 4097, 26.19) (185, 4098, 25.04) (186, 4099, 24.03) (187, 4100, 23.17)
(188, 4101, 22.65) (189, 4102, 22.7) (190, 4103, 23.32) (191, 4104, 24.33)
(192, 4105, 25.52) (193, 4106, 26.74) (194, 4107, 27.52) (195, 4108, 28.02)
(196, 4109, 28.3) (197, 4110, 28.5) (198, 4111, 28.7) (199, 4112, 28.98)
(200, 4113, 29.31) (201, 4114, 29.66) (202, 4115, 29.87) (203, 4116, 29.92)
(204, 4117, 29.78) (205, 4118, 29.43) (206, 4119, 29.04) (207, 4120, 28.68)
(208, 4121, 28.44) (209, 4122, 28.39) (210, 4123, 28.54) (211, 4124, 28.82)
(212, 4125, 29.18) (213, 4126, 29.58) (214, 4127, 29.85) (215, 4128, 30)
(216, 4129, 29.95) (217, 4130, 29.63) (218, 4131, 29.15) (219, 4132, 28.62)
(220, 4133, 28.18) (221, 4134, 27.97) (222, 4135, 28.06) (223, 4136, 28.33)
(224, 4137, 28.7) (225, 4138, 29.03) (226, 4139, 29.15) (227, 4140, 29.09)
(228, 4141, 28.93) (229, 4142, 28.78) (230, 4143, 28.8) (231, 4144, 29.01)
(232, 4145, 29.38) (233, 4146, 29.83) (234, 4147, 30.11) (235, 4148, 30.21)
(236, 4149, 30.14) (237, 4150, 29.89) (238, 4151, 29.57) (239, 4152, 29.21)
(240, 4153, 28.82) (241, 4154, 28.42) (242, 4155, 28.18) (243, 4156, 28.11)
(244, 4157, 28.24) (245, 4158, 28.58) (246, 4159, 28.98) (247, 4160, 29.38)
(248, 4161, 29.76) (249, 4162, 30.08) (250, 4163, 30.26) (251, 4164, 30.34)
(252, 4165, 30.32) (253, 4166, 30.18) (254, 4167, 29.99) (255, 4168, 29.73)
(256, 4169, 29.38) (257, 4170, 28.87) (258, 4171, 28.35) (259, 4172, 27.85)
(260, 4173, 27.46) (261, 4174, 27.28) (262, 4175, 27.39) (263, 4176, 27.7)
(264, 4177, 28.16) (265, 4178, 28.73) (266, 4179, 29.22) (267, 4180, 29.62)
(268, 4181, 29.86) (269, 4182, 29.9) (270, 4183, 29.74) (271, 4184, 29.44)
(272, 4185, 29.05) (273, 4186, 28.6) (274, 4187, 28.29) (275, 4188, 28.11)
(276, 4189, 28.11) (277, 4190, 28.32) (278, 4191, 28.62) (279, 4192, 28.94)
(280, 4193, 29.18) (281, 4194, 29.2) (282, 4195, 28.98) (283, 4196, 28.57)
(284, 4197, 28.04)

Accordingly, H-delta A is 0.5 angstroms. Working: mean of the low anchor 27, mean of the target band 27.7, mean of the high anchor 29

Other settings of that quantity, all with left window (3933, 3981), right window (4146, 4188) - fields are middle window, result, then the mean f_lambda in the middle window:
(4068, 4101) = -4.0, 27.4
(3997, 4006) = -3.9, 28.5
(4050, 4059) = -1.7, 27.1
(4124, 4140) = -1.1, 29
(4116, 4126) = -0.9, 29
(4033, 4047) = -3.4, 27.4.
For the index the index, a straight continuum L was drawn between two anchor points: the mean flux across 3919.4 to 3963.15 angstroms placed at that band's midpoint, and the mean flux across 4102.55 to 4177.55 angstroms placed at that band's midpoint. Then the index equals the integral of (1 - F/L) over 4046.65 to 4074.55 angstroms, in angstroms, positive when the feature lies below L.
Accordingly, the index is -3.0 angstroms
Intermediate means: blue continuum 17.6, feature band 26.9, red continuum 28.8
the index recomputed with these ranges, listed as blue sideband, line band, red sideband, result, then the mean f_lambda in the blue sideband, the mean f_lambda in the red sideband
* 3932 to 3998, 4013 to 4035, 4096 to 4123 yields -4.9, 19.8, 27.2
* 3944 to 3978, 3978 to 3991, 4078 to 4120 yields -4.0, 18.5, 27.6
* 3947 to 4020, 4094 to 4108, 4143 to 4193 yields 0.9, 23.8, 29.1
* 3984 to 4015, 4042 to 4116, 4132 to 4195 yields 3.4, 28.1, 29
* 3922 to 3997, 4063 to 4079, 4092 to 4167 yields -1.0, 19.1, 28.4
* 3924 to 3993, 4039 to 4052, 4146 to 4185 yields -2.7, 18.5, 29.2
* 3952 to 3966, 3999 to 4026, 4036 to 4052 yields -3.7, 20.6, 27.7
